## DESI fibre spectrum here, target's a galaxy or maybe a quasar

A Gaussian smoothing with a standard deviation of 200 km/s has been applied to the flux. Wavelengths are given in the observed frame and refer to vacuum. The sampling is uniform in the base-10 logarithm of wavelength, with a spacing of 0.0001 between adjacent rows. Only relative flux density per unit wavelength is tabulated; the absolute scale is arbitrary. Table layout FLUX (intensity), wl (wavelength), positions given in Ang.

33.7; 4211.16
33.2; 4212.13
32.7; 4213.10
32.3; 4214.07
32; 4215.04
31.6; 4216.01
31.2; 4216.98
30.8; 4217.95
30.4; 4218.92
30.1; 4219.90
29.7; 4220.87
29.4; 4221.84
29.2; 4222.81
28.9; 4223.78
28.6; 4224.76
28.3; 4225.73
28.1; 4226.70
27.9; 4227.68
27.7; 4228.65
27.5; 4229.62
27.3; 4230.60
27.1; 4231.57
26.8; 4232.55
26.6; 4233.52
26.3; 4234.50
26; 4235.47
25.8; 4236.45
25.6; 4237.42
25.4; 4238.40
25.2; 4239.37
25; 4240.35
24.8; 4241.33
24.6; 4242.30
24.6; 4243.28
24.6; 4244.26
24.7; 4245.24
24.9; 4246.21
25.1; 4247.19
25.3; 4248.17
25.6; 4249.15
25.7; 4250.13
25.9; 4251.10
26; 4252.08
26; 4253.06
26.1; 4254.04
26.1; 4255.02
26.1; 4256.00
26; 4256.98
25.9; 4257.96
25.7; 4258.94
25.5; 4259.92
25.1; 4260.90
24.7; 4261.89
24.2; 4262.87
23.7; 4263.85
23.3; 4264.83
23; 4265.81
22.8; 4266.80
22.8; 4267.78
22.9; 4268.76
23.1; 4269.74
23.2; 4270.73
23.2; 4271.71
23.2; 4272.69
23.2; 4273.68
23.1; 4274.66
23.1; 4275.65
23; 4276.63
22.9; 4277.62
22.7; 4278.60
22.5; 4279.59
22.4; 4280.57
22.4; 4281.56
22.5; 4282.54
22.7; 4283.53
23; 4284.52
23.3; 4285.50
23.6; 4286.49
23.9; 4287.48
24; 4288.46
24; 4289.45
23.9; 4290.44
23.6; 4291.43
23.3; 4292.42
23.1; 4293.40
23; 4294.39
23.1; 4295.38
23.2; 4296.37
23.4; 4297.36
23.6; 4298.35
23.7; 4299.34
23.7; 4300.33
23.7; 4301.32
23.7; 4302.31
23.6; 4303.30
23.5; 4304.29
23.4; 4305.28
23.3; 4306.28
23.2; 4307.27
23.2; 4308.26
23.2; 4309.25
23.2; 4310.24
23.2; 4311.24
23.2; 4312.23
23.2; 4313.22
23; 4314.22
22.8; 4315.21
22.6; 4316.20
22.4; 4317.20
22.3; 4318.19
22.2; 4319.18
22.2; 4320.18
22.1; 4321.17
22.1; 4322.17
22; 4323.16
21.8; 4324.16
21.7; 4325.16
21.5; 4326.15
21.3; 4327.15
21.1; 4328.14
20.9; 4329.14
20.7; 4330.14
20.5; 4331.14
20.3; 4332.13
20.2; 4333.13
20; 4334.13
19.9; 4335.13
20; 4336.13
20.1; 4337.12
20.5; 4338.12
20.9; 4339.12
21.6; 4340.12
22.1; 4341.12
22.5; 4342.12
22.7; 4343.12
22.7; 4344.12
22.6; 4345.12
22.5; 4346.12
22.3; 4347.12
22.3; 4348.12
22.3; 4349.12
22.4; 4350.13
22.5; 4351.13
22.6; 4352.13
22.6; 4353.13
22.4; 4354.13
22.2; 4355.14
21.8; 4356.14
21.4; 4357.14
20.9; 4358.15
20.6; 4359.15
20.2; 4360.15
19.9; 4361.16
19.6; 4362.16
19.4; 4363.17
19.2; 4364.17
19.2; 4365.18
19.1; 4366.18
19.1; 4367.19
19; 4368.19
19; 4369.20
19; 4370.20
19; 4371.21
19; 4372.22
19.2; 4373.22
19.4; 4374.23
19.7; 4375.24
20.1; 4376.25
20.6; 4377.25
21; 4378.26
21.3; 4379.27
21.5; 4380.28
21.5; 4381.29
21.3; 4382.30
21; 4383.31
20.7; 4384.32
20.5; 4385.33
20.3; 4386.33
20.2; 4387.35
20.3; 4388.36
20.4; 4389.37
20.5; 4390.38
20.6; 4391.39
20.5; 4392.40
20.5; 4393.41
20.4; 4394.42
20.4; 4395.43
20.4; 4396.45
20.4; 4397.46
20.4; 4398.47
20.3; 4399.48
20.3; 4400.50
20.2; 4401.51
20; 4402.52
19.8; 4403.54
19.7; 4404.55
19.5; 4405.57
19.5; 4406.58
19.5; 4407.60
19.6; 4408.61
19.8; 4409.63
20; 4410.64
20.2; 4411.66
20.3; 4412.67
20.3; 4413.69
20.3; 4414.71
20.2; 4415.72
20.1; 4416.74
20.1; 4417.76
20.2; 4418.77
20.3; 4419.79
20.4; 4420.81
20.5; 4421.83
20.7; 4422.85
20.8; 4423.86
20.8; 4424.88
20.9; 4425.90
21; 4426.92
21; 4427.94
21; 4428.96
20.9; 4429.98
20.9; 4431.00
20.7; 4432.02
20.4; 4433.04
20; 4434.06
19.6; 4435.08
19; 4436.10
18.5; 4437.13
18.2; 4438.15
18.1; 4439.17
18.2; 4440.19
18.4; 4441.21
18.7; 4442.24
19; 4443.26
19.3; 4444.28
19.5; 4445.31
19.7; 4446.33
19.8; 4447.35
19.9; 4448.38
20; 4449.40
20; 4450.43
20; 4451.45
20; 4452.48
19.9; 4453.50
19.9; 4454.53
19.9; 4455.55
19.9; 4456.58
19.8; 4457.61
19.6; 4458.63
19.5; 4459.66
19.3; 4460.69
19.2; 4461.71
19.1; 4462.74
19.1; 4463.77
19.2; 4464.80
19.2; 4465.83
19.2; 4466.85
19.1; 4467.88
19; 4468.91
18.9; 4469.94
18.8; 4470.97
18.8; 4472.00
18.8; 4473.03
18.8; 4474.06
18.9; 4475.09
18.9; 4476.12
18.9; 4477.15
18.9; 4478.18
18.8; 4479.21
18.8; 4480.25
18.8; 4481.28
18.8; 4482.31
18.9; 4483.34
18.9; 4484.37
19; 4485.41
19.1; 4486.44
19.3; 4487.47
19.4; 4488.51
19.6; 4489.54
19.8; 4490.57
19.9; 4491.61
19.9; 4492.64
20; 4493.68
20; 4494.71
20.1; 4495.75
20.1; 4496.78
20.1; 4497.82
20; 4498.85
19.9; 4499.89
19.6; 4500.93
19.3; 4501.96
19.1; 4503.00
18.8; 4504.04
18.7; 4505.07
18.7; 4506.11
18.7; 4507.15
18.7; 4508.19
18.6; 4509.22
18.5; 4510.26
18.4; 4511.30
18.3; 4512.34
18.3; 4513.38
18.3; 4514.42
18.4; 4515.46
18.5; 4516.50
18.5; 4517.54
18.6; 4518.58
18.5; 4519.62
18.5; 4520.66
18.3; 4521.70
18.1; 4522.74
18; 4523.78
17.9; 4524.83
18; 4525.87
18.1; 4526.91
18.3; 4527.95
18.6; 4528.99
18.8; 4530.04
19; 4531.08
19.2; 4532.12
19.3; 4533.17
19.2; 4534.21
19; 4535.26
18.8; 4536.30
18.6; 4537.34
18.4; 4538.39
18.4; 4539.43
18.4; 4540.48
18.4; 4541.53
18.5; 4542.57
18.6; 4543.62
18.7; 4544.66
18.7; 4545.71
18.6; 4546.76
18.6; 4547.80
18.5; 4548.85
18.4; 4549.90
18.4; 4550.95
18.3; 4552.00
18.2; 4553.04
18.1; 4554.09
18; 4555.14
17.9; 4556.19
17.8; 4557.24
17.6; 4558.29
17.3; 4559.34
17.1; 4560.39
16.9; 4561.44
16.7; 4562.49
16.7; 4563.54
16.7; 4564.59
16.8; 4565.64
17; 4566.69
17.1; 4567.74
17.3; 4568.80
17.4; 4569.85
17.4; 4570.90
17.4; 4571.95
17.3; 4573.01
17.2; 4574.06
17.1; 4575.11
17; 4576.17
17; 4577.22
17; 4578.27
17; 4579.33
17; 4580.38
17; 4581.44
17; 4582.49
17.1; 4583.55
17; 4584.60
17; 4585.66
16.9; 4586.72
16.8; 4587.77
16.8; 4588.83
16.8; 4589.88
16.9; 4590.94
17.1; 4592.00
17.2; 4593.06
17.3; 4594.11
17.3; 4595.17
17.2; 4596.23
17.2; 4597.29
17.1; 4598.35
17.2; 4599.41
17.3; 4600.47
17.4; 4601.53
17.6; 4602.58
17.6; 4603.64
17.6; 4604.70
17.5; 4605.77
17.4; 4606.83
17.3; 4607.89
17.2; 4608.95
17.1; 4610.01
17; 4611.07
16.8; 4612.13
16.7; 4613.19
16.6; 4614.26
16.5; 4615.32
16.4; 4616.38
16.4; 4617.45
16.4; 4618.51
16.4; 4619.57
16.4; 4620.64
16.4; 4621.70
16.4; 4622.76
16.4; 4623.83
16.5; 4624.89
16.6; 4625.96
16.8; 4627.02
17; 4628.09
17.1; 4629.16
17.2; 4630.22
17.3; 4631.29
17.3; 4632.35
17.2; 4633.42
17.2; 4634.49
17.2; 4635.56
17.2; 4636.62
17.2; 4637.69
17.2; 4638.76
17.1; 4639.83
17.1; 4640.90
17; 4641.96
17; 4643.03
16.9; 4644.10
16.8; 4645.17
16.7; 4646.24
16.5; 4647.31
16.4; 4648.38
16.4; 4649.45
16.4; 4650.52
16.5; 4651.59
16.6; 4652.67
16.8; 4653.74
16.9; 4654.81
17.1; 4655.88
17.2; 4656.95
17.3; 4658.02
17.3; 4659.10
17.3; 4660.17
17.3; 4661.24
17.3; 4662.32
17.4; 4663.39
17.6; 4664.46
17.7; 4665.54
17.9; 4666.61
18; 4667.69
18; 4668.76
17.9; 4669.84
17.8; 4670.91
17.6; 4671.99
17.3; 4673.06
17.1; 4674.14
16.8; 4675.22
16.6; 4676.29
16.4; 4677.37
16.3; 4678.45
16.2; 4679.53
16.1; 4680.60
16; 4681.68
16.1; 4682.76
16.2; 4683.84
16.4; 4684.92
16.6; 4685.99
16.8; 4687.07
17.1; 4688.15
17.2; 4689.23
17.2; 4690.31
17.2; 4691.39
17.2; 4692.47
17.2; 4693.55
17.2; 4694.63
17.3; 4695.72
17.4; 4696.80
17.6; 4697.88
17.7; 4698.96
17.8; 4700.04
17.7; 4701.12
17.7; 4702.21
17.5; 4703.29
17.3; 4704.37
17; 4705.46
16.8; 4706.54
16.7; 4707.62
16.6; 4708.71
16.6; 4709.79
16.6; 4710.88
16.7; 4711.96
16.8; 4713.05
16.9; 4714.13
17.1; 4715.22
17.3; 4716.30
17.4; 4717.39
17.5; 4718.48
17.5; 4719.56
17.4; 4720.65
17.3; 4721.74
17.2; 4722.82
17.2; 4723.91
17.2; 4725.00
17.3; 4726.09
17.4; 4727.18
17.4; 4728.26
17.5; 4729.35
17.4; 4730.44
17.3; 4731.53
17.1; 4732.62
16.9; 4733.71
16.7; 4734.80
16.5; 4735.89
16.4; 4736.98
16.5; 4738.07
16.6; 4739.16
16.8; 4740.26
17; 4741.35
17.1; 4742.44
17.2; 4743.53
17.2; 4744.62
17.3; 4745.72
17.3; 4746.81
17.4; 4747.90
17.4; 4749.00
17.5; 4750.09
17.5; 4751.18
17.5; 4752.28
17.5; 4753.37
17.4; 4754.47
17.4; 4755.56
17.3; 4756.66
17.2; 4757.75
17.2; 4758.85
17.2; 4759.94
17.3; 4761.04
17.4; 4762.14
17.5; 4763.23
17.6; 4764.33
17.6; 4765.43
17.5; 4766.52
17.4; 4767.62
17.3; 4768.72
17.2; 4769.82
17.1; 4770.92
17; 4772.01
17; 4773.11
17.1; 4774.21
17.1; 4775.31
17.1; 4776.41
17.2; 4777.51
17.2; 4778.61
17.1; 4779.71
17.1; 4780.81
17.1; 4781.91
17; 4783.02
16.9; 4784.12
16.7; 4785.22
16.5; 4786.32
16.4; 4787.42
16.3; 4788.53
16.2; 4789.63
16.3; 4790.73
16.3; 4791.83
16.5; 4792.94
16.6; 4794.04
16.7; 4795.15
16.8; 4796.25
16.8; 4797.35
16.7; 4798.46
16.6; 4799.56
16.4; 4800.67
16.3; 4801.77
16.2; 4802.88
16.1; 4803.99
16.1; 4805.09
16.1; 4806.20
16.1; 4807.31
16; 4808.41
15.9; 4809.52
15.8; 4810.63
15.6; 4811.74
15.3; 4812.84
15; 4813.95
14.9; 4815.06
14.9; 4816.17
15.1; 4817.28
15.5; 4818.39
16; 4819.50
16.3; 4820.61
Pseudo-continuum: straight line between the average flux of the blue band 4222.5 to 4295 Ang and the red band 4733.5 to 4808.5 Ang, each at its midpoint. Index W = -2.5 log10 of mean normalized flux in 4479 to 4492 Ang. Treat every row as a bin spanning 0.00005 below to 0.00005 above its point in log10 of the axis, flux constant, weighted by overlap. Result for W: 0.12 mag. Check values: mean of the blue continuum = 24.8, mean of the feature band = 19.2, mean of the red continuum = 16.9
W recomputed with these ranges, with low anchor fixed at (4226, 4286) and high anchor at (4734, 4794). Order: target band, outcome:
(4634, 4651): 0.12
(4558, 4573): 0.17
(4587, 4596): 0.16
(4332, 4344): 0.12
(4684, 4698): 0.07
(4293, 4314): 0.03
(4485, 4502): 0.08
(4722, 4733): 0.02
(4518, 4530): 0.13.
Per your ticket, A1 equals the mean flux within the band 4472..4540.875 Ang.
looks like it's 18.9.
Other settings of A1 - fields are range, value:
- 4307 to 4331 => 22.3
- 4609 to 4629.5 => 16.6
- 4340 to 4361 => 22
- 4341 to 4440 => 20.5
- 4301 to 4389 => 21.4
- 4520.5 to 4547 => 18.6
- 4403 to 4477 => 19.7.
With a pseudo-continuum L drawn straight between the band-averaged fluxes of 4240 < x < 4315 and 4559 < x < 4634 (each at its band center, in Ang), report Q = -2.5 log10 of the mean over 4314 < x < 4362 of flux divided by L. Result 0.05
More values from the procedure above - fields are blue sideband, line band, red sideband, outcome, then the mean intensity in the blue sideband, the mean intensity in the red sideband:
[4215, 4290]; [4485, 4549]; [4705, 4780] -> 0.12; 25.5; 17.2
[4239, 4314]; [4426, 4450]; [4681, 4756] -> 0.09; 23.9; 17.1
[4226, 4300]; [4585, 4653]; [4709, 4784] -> 0.13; 24.5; 17.2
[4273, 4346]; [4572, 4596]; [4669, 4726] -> 0.10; 22.5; 17.1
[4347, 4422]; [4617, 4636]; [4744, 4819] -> 0.09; 20.4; 16.7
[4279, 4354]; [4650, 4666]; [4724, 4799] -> 0.07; 22.5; 17.1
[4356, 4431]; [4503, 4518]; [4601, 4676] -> 0.01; 20.2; 17.1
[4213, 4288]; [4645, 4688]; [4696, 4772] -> 0.09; 25.7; 17.2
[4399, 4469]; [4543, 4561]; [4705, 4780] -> 0.04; 19.8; 17.2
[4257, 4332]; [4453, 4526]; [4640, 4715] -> 0.05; 23.1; 17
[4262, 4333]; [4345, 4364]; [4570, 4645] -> 0.01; 22.8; 17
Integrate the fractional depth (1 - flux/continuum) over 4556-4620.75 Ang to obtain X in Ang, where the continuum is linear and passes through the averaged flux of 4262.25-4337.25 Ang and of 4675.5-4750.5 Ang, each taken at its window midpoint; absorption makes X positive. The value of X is 5.8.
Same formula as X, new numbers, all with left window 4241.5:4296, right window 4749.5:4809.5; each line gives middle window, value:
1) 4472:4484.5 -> 1.34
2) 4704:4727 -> 0.94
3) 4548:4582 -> 4.26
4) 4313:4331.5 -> 1.10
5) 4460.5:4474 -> 1.41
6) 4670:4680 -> 0.77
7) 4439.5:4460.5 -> 1.92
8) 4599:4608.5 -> 0.94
